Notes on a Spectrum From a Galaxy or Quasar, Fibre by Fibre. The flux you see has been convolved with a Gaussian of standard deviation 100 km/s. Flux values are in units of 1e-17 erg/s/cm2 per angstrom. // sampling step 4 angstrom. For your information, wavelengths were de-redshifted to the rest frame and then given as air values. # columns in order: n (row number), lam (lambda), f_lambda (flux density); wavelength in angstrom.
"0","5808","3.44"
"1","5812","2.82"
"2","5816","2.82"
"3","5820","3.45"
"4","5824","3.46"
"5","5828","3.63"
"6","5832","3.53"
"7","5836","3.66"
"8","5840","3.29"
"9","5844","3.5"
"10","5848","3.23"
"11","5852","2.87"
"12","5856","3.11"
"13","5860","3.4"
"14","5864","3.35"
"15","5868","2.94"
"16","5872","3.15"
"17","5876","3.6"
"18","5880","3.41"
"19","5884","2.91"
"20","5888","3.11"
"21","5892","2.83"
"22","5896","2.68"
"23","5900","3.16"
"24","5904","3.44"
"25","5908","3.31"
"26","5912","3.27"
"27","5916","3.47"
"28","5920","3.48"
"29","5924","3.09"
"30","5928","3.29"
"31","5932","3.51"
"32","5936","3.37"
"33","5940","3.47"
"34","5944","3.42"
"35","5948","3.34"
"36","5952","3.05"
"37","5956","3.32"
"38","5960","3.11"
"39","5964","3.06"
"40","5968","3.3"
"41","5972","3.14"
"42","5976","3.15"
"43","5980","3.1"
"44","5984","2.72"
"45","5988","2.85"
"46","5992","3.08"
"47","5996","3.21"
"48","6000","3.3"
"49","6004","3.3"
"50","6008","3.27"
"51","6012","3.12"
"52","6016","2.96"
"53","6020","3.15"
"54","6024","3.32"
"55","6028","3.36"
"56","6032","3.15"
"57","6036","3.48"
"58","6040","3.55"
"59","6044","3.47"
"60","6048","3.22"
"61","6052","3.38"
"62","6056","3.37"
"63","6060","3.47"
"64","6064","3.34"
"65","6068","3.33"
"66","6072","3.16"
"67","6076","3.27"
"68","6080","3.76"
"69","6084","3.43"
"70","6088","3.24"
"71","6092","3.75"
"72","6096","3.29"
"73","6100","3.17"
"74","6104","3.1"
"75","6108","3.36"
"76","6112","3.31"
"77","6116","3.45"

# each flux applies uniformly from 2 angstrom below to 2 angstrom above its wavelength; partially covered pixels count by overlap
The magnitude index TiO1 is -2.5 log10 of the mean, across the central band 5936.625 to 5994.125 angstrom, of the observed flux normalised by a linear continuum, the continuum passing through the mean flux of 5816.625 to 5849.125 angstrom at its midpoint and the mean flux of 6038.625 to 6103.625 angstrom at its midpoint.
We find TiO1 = 0.08 mag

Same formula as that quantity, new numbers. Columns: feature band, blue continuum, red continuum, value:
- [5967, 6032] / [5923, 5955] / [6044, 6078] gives 0.06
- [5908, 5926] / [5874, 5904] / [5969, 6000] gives -0.07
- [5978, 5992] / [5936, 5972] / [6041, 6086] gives 0.13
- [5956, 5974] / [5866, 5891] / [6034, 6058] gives 0.04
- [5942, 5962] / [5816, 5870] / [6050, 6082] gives 0.03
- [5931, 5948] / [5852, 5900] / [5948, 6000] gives -0.10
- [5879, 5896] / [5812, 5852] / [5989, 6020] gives 0.10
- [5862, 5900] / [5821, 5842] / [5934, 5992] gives 0.09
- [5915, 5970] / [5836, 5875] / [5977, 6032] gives -0.04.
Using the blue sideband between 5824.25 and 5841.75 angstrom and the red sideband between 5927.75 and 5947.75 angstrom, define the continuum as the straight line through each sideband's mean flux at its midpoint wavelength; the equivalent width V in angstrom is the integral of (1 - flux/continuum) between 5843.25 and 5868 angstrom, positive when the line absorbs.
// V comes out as 2.1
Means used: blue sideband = 3.52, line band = 3.21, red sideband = 3.42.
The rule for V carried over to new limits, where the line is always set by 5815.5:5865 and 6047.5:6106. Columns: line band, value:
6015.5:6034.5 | 0.8 angstrom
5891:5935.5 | 1.4 angstrom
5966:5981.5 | 0.8 angstrom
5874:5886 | 0.1 angstrom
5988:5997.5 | 0.8 angstrom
